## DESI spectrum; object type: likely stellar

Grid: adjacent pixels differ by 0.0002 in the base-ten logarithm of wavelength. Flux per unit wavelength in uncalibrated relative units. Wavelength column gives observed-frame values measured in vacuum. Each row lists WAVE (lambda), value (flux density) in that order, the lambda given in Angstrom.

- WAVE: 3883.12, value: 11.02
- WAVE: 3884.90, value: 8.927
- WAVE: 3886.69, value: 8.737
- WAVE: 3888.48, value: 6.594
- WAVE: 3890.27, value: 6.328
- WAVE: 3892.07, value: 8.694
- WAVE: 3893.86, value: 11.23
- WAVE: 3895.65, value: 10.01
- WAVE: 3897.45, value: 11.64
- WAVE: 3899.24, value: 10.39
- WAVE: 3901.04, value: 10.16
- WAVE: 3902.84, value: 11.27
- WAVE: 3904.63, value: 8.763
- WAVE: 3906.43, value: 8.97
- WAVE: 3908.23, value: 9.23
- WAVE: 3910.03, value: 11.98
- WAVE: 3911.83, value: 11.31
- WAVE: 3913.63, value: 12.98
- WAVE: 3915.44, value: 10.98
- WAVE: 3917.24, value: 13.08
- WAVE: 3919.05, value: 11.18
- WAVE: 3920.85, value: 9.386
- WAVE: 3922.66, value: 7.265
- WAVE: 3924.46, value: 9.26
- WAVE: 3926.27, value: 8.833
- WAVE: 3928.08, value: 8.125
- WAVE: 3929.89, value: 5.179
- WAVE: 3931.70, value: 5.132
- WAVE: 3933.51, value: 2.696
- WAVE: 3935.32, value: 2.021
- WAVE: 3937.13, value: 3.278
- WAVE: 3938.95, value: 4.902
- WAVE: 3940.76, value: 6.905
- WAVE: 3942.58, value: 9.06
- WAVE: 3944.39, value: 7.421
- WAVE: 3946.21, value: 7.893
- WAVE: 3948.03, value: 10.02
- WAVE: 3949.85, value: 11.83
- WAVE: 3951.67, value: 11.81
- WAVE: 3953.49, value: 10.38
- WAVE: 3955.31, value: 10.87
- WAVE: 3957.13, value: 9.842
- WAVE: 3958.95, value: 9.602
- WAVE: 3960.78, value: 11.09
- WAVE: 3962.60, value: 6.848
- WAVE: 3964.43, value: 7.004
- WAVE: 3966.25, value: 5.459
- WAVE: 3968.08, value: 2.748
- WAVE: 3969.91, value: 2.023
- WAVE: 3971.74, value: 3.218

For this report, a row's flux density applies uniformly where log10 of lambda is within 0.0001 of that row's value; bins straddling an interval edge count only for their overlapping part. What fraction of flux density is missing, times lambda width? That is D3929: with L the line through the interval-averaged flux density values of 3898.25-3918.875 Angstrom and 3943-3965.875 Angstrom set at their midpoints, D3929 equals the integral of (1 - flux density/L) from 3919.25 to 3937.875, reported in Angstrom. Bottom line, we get 7.2 Angstrom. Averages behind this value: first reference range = 10.8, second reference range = 9.45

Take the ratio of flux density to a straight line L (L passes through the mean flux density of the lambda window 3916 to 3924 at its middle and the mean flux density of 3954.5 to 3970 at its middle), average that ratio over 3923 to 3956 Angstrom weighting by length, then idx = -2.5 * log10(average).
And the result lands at 0.17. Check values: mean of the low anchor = 10.2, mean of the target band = 7.51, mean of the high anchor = 7.53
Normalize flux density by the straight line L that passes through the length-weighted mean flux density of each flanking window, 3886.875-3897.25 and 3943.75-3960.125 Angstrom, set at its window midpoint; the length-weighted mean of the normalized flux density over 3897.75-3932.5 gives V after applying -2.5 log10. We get -0.05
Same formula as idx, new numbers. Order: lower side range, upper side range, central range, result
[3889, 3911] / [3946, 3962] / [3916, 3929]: 0.05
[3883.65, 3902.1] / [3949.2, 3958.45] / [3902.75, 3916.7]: -0.10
